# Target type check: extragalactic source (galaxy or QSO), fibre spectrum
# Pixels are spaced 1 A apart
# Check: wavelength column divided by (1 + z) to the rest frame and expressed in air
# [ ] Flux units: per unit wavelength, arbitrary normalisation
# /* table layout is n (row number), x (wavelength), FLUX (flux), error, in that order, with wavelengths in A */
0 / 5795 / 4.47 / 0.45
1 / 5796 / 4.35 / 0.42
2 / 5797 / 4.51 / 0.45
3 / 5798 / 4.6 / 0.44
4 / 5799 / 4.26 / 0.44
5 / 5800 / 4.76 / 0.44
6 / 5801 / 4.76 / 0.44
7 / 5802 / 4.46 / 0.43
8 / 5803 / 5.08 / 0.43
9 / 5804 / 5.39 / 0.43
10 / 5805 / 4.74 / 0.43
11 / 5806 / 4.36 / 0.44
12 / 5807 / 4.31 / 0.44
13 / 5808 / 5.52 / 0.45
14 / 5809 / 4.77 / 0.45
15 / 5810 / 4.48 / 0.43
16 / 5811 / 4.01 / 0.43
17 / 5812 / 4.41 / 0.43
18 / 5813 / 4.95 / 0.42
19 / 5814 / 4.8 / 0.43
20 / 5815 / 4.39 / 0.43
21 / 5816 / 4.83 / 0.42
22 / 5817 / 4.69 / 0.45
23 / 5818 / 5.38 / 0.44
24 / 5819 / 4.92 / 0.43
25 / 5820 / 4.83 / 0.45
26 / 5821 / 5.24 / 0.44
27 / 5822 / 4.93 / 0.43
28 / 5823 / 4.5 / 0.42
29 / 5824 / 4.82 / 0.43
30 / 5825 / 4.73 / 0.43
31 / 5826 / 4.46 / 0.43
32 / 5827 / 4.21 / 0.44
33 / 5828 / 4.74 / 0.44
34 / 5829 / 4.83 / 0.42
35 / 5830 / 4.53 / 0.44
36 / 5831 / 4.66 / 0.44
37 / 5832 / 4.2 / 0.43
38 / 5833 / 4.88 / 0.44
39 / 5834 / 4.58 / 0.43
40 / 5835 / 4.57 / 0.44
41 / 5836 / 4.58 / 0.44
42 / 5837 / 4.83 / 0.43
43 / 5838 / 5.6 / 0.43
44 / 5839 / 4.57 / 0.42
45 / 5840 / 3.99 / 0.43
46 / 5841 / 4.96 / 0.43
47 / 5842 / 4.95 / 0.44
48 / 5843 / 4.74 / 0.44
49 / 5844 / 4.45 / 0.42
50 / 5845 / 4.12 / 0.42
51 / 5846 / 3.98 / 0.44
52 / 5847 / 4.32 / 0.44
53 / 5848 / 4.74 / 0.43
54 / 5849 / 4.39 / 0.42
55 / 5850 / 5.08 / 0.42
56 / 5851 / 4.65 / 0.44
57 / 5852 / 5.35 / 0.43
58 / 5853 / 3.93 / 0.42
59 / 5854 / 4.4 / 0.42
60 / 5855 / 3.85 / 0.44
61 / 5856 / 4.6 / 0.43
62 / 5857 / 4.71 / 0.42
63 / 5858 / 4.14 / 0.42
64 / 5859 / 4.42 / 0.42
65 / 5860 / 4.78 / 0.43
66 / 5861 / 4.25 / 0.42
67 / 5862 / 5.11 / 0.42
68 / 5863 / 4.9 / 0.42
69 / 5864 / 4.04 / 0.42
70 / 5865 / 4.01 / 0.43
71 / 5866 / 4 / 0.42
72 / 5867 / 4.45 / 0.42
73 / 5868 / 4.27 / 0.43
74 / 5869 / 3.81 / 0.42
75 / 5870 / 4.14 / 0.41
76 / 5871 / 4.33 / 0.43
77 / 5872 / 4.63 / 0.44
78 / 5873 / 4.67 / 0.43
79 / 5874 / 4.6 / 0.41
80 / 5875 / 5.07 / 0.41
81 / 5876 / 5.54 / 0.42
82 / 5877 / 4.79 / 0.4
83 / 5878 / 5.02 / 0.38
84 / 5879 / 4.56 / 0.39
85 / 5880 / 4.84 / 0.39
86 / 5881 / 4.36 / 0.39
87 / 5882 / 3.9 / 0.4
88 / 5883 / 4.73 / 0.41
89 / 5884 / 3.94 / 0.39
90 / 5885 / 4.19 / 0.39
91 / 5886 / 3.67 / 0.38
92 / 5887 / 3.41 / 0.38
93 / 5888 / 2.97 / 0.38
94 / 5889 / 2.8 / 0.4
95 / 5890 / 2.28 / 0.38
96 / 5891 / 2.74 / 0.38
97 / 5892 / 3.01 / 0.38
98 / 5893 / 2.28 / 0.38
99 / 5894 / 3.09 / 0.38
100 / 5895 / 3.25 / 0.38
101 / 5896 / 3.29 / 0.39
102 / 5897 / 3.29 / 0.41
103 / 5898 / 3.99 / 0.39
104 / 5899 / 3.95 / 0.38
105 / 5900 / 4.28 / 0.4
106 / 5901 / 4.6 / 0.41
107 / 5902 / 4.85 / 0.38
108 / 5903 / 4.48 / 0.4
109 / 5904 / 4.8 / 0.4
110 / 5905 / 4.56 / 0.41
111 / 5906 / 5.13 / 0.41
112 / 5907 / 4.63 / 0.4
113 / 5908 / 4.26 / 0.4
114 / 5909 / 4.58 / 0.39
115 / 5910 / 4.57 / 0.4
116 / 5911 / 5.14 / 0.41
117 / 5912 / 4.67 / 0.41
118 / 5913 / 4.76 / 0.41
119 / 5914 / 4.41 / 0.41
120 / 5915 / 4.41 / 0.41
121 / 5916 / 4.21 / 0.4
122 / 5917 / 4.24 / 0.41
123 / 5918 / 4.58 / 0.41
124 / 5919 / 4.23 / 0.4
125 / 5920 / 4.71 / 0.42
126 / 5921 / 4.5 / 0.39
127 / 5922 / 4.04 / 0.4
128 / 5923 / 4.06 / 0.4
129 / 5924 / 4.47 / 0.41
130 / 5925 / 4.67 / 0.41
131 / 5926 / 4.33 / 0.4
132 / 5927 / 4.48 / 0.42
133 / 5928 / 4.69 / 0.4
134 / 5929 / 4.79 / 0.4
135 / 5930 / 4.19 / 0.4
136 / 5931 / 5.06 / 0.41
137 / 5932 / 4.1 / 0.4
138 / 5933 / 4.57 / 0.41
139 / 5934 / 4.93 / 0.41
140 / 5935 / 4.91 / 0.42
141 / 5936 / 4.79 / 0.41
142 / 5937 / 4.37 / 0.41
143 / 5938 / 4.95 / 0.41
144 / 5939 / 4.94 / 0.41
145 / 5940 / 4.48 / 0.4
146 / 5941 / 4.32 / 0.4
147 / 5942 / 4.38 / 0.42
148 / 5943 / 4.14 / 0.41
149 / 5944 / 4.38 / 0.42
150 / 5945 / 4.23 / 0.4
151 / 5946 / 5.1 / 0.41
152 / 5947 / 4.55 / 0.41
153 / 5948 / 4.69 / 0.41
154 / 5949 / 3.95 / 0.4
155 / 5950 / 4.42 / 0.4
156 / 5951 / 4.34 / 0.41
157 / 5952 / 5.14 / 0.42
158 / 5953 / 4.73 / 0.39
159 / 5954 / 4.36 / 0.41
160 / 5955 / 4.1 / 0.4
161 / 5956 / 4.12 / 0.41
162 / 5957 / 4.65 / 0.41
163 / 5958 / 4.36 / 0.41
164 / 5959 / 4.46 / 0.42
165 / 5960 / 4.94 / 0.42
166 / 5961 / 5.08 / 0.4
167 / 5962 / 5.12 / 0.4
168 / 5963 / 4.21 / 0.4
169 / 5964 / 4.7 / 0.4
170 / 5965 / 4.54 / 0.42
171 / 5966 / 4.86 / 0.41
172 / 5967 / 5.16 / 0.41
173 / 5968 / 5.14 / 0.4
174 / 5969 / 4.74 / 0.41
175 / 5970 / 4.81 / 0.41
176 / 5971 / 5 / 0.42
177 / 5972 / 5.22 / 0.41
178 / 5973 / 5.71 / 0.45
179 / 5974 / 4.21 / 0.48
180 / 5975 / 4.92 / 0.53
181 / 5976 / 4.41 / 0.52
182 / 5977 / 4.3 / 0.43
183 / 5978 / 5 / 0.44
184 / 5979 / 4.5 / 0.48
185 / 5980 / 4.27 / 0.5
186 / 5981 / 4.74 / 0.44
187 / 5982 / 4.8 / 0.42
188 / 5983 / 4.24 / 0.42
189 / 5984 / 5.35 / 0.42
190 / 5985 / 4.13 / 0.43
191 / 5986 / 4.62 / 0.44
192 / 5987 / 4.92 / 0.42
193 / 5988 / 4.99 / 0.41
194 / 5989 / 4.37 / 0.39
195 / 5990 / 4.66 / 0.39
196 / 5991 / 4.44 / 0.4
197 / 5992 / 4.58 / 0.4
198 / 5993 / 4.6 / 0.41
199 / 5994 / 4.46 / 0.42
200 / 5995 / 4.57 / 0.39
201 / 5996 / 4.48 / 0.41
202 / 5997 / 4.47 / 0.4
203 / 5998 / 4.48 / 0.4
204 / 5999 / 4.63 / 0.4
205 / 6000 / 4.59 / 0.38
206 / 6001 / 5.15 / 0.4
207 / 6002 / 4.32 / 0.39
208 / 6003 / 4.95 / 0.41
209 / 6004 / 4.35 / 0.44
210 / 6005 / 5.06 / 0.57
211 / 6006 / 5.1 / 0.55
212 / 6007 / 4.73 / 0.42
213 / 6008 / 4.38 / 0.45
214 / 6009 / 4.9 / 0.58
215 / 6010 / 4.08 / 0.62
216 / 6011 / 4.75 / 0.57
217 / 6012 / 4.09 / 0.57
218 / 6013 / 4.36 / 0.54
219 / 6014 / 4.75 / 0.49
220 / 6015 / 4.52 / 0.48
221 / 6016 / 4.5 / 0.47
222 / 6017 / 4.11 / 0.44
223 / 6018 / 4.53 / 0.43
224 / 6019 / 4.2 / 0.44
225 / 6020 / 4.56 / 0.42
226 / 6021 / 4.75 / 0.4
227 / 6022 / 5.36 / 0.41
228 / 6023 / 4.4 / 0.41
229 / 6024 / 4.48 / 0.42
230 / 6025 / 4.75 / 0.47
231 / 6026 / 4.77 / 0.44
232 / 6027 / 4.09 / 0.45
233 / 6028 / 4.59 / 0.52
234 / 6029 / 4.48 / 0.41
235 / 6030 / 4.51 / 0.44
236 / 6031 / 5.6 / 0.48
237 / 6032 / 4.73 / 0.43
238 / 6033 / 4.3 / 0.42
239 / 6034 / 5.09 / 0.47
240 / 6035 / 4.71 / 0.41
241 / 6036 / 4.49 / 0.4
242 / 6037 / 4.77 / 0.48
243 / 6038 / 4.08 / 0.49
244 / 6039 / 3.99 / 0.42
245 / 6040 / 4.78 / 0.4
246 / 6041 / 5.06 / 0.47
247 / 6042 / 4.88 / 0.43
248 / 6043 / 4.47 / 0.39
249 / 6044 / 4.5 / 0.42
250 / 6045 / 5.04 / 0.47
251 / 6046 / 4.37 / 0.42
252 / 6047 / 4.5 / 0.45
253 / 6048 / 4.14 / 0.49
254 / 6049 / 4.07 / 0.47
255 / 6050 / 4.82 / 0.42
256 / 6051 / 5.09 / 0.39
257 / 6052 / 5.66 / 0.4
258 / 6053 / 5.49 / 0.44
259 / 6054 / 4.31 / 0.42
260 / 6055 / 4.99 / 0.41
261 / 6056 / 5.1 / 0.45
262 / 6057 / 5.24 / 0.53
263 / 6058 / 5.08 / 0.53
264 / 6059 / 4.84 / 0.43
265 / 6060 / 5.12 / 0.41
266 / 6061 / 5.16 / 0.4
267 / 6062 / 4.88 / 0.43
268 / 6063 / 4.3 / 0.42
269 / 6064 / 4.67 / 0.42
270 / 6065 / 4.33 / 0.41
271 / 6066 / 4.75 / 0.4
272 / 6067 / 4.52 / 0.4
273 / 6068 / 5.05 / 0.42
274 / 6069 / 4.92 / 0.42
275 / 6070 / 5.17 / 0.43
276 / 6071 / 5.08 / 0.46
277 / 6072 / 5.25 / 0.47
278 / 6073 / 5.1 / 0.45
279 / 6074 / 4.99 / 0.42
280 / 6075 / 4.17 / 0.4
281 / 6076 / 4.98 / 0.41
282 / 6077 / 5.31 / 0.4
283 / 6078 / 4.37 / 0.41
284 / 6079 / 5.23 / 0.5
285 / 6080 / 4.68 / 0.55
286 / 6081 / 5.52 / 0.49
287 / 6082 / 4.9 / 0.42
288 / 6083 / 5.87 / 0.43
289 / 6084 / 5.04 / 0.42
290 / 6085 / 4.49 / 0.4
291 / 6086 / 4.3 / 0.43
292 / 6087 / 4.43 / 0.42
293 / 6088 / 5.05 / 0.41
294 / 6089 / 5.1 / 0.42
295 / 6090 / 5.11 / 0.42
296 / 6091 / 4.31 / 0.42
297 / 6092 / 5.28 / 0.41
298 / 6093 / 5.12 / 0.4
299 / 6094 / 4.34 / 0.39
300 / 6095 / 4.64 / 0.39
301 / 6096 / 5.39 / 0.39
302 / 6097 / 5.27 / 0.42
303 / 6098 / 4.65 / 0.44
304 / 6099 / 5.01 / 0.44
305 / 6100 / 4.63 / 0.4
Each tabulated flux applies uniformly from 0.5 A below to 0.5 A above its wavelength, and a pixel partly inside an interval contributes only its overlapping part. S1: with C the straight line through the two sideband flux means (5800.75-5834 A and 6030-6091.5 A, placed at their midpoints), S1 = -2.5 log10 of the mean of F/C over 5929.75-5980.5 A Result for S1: 0.03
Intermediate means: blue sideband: 4.72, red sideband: 4.82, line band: 4.64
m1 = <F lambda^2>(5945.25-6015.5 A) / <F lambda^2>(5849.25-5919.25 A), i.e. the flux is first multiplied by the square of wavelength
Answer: 1.13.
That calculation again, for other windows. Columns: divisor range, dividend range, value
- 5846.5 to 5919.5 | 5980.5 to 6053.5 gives 1.14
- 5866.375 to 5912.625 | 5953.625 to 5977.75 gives 1.17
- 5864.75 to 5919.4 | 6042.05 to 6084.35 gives 1.24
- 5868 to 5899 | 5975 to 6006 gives 1.23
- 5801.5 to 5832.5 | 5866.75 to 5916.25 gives 0.91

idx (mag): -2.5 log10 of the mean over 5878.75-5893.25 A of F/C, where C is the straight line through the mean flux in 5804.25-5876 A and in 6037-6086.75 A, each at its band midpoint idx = 0.281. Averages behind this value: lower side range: 4.6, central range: 3.58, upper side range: 4.83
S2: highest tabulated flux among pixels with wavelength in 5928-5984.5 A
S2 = 5.71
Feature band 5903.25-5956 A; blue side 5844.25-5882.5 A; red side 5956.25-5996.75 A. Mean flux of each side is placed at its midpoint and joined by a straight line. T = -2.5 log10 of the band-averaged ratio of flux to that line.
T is 0.02 mag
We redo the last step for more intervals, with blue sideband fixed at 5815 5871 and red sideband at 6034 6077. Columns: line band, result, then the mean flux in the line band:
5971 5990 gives 0.001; 4.71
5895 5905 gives 0.121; 4.14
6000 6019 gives 0.038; 4.58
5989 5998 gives 0.049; 4.52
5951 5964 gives 0.021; 4.6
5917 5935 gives 0.038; 4.5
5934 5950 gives 0.029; 4.55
